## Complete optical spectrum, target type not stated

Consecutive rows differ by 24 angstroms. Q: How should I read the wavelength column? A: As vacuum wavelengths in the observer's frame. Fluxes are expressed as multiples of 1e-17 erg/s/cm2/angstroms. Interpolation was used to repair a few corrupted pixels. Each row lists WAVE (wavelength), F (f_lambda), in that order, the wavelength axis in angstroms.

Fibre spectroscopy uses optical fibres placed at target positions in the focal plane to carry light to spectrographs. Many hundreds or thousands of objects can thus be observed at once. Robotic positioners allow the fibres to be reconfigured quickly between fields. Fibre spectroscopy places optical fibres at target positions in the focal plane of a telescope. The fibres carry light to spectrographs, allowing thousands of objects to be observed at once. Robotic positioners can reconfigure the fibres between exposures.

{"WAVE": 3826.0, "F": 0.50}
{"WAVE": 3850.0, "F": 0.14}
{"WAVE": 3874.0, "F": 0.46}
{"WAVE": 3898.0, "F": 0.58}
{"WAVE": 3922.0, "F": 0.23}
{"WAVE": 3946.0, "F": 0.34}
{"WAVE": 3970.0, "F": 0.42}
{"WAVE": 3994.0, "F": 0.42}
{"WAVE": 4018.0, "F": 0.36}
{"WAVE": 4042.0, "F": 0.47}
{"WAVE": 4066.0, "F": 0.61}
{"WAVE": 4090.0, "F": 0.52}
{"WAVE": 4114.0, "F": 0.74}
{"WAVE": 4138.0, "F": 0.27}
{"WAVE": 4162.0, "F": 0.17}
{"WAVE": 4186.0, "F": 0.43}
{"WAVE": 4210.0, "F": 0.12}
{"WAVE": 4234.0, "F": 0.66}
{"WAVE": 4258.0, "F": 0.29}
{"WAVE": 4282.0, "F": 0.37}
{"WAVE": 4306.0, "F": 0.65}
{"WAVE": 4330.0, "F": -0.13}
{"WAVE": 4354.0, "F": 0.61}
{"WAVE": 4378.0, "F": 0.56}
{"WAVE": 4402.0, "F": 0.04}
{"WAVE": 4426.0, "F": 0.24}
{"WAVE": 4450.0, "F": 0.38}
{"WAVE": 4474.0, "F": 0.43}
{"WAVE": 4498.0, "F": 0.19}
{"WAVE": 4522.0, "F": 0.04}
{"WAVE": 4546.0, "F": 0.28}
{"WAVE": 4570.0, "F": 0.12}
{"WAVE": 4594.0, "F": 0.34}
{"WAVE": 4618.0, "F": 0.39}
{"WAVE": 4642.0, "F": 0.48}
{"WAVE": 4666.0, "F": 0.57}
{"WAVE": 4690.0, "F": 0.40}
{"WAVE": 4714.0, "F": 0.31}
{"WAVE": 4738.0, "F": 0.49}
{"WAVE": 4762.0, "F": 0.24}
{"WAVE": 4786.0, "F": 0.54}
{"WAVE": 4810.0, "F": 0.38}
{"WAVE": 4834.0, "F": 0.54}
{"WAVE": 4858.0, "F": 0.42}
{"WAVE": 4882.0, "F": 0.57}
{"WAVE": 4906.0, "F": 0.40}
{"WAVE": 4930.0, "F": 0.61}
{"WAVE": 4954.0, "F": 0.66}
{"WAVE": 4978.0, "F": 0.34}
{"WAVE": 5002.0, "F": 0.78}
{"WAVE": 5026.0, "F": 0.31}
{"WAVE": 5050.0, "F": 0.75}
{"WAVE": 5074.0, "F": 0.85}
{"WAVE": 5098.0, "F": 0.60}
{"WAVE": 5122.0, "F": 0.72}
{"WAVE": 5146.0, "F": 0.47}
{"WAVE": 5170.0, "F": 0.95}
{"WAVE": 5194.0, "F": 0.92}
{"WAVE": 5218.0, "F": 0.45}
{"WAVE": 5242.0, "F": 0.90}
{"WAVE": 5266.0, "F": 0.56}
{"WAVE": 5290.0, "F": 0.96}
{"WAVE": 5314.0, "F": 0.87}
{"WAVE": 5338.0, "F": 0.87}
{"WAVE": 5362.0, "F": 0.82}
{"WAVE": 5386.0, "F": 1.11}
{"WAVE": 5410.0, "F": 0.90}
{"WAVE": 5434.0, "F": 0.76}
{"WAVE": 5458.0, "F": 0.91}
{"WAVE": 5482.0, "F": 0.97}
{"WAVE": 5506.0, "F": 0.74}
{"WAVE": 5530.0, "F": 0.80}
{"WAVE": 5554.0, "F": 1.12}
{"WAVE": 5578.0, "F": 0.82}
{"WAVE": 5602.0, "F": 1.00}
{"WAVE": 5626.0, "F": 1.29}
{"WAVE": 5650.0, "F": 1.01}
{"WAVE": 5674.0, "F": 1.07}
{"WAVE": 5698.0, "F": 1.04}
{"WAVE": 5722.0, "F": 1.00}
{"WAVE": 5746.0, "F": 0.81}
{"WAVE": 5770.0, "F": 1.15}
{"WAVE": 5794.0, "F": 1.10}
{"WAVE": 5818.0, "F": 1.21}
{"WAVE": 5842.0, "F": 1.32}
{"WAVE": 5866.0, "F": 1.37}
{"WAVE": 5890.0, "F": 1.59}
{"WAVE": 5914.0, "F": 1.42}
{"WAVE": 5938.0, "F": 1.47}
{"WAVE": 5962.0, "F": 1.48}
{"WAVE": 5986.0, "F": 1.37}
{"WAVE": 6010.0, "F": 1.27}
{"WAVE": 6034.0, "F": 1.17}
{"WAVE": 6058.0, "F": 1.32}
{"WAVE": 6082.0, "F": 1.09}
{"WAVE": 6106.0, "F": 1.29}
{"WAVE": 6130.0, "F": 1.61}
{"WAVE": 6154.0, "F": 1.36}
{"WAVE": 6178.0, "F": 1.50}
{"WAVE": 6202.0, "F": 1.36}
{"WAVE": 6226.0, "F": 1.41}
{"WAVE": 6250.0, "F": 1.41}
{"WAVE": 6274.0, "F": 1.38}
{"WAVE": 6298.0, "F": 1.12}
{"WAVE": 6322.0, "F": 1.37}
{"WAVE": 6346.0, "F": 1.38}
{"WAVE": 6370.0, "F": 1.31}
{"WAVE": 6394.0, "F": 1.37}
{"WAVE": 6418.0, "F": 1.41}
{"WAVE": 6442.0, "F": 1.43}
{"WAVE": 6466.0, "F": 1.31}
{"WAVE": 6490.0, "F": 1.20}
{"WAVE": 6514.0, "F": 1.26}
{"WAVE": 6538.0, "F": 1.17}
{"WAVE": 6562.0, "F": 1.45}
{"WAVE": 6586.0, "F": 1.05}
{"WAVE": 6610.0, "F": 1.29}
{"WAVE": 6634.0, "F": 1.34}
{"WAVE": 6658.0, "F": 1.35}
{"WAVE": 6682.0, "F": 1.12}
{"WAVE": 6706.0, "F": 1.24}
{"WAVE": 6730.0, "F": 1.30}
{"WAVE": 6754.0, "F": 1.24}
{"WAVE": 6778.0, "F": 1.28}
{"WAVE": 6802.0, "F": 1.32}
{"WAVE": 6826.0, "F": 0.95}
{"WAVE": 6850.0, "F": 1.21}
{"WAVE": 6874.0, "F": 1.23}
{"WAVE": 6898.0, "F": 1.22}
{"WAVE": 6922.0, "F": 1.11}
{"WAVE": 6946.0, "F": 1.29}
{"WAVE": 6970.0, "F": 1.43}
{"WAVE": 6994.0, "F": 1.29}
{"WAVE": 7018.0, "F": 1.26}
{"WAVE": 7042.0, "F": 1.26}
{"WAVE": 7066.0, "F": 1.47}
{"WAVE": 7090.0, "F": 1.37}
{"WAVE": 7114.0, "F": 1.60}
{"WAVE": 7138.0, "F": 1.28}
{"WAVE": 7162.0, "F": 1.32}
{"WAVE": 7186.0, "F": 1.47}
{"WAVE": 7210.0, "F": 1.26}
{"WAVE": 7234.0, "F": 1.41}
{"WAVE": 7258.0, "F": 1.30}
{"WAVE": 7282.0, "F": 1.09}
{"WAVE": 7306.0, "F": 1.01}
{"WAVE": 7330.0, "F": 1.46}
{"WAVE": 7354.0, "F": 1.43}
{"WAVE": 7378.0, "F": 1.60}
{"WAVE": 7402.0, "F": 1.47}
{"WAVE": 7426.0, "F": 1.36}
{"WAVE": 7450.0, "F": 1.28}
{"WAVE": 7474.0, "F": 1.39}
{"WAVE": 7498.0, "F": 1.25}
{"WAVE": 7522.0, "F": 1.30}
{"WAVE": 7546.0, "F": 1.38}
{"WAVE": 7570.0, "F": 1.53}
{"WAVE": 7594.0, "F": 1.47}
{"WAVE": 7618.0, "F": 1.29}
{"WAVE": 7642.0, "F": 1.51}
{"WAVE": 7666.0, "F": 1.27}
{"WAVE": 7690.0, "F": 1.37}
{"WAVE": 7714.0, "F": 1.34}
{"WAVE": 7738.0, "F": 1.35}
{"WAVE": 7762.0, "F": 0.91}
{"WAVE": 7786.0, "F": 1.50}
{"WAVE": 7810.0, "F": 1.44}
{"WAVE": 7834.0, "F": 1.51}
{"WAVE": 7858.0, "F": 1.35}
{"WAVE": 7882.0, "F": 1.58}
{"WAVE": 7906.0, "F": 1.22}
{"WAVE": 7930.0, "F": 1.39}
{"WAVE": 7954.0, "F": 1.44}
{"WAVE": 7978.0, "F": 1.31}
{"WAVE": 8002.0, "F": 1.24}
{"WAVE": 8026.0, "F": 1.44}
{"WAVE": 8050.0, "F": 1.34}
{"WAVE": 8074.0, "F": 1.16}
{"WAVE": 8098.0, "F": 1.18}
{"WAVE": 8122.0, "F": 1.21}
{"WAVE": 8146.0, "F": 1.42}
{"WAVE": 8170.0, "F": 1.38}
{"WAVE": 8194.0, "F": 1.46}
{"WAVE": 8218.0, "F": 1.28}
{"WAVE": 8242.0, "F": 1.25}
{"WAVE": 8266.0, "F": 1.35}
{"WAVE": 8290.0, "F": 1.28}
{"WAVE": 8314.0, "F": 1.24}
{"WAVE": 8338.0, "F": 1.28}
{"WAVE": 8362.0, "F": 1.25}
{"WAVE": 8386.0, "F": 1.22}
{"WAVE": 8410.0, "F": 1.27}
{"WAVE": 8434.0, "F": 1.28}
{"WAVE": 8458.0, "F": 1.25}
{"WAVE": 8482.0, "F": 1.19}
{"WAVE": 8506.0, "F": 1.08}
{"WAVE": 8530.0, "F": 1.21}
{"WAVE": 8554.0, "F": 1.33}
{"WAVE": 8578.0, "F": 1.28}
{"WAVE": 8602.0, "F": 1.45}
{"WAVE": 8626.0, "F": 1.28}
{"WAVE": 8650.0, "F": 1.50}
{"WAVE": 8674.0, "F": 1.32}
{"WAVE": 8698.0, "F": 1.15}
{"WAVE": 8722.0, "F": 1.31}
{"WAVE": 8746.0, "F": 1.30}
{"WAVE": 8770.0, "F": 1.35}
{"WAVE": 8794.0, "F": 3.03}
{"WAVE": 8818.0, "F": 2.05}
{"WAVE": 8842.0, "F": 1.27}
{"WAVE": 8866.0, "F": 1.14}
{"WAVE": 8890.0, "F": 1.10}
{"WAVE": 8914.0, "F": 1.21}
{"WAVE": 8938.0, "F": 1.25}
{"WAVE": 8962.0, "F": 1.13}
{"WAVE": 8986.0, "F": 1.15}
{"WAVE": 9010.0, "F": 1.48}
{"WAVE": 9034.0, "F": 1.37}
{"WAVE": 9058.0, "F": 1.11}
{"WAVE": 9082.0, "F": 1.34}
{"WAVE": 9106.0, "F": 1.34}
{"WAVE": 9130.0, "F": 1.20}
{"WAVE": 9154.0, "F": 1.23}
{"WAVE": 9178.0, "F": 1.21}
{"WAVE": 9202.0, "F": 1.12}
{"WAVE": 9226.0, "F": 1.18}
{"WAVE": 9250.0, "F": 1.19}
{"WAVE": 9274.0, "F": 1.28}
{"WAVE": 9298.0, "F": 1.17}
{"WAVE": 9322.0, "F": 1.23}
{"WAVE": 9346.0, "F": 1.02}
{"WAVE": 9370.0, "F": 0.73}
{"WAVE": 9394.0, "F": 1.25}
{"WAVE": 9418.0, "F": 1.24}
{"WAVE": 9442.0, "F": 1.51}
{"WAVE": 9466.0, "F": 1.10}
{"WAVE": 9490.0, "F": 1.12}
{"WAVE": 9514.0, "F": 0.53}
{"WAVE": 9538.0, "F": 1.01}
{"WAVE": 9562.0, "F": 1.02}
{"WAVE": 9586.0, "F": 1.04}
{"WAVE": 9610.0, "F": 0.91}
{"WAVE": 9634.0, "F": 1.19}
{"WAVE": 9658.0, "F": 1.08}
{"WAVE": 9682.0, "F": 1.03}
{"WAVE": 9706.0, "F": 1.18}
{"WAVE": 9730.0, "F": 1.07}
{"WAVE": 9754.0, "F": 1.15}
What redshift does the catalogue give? 0.34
